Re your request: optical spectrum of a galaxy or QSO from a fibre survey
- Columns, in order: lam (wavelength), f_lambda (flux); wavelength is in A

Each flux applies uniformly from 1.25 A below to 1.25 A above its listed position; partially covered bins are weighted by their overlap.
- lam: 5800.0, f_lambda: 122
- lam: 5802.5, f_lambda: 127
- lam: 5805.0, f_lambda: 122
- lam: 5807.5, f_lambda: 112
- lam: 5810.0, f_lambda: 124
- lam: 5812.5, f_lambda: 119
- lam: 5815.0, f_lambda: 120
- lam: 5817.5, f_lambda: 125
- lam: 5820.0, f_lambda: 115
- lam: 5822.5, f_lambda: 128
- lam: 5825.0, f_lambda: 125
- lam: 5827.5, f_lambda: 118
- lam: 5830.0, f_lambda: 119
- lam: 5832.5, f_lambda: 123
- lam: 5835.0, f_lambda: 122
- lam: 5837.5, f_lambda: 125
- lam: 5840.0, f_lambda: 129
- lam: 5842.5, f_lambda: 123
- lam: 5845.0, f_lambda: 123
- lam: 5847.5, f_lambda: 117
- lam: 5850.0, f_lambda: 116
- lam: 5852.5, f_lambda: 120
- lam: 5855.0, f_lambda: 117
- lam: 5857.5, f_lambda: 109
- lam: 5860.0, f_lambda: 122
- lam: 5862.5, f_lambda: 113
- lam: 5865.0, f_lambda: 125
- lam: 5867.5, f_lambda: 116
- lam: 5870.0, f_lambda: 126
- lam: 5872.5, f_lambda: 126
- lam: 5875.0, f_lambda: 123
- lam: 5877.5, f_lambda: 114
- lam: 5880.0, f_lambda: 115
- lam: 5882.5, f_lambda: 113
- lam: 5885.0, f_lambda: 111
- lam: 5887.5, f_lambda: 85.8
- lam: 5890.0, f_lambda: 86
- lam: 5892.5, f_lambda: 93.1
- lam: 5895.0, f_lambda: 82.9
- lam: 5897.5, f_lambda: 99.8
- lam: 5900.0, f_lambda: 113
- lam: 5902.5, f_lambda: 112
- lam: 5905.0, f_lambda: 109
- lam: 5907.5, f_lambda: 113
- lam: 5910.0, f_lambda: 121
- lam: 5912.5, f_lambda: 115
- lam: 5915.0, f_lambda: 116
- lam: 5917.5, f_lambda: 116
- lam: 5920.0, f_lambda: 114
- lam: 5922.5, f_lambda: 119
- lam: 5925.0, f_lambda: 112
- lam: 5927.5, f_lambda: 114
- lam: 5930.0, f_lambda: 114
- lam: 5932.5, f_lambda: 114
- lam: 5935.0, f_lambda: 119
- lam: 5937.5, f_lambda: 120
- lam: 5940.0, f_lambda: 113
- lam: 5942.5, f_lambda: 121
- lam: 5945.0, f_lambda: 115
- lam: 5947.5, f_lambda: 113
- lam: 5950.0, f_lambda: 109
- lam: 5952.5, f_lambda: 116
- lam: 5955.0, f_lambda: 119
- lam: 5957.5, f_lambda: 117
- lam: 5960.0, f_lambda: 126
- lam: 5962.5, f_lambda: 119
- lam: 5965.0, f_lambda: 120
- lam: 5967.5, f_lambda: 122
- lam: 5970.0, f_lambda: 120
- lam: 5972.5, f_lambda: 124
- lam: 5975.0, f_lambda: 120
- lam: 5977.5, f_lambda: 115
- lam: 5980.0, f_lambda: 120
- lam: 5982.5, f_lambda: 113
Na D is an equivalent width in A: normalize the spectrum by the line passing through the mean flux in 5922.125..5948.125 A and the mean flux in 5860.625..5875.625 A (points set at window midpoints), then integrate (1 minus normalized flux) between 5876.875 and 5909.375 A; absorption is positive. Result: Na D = 4.2 A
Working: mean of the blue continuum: 121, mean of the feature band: 104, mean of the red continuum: 116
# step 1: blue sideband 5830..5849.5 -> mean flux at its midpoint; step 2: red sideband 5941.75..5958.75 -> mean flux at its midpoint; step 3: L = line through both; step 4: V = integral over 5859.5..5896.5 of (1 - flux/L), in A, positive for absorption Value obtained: 3.2 A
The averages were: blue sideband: 123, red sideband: 116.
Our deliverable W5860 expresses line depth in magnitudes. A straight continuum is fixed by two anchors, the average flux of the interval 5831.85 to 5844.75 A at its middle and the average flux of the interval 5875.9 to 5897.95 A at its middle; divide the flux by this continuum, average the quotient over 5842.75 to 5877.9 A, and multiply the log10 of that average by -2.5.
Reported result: -0.06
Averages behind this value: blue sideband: 124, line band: 119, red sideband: 100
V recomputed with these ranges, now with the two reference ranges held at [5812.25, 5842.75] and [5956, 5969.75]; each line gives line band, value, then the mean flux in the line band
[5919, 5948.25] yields 1.3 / 116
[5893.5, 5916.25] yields 2.4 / 109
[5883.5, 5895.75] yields 2.9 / 92.6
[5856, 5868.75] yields 0.5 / 117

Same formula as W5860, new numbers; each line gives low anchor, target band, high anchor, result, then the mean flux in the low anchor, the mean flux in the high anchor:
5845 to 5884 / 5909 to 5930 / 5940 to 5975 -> 0.024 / 118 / 118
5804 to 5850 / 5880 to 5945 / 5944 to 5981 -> 0.089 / 121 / 118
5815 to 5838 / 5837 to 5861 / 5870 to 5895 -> -0.036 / 122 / 107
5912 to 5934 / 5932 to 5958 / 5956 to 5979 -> 0.014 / 115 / 120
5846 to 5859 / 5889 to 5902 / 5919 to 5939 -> 0.203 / 116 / 116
